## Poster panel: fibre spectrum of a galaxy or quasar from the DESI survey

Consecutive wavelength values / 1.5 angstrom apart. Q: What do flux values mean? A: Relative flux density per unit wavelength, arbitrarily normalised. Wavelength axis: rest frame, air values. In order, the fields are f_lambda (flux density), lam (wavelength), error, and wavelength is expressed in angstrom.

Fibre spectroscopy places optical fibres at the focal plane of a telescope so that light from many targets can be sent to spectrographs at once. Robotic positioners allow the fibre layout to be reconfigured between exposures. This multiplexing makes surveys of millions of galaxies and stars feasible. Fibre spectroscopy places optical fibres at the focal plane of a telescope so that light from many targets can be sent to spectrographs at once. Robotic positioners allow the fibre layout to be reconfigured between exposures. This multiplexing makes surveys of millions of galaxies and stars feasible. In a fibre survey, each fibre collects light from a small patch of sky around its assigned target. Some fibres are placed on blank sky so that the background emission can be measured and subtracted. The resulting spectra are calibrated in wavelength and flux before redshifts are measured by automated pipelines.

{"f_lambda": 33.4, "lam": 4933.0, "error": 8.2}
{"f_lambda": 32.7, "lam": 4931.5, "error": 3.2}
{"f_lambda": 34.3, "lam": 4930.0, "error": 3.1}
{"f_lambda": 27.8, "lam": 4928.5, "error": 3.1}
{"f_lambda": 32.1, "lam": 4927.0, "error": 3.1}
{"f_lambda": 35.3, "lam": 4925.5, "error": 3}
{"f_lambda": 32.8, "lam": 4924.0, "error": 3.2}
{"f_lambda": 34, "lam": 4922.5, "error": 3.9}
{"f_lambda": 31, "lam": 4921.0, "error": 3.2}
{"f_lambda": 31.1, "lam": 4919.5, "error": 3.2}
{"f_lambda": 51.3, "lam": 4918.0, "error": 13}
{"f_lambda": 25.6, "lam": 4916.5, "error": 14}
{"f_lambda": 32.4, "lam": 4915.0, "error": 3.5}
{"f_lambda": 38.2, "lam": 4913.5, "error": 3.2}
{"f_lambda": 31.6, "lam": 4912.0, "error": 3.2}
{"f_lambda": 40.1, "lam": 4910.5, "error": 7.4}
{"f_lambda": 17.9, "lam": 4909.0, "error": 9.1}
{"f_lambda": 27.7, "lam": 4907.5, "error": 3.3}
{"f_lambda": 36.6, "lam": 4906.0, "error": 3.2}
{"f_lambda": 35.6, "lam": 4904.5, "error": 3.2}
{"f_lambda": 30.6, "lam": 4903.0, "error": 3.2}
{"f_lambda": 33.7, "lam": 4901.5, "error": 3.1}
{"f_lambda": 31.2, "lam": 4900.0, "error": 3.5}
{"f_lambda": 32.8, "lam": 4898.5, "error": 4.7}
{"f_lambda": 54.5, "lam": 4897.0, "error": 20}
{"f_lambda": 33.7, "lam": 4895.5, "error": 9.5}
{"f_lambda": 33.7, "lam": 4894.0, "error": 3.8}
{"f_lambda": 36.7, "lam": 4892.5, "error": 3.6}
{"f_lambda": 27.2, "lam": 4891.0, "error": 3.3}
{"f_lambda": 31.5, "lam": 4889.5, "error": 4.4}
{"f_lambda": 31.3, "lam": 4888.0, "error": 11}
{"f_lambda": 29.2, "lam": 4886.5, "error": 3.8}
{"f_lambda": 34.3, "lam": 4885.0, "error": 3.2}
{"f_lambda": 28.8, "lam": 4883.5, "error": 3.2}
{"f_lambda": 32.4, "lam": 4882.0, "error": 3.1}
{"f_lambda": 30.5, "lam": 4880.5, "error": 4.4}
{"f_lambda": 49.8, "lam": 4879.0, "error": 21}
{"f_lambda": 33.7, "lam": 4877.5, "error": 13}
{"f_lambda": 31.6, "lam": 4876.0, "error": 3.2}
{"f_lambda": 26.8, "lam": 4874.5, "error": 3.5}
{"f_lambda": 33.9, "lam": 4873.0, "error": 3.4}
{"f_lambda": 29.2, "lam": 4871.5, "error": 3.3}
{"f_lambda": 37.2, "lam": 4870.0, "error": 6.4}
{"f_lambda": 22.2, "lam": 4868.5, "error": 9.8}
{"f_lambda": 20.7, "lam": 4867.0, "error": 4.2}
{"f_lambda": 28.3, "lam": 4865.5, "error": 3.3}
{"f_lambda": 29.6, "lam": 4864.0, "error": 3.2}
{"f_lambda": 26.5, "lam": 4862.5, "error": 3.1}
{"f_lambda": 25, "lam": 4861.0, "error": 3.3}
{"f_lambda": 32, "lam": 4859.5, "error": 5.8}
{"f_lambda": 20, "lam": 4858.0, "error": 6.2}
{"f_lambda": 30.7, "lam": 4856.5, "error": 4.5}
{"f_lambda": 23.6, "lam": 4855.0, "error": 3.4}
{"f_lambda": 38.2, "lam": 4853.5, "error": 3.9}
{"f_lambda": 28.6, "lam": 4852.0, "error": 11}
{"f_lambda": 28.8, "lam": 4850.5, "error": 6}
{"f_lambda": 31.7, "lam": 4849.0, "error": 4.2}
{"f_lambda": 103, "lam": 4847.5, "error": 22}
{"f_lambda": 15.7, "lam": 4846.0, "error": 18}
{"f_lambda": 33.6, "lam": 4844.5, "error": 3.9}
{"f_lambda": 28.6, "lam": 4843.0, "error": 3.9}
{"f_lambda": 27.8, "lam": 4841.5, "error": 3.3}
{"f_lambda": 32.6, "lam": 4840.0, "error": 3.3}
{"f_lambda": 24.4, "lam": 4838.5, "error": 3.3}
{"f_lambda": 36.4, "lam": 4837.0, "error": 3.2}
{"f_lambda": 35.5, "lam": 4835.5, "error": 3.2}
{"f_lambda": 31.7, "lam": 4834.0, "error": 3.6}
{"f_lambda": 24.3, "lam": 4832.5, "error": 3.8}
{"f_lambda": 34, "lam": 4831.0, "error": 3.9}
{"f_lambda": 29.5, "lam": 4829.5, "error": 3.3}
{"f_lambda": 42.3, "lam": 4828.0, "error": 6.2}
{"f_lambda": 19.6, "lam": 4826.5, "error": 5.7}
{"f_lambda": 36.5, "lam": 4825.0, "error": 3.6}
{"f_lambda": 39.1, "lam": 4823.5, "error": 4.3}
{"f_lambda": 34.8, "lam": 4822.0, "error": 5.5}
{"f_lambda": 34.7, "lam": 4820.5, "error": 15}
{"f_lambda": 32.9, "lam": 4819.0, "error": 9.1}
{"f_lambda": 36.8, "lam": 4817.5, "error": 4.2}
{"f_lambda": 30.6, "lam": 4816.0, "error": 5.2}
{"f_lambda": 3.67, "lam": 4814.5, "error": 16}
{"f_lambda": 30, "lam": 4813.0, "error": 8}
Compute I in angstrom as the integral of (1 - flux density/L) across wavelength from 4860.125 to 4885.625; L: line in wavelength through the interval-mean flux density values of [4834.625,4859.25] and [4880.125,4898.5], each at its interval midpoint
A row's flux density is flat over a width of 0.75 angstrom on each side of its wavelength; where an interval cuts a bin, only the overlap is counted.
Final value 2.32 angstrom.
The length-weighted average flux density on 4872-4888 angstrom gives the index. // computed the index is 33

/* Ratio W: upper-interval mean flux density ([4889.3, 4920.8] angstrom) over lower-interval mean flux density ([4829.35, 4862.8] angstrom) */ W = 1.05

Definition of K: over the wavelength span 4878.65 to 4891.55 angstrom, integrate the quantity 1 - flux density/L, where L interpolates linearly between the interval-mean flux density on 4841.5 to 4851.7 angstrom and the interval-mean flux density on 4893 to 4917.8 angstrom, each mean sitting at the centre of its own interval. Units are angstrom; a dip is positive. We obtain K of 1.2 angstrom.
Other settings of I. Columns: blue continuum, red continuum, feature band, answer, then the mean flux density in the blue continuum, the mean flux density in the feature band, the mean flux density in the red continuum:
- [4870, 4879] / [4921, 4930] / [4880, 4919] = -0.8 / 33.1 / 33.4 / 32.4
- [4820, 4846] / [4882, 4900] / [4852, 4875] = 3.1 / 31.6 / 28.3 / 33.8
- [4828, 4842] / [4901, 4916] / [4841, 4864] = -0.9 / 31.4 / 32.9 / 32.3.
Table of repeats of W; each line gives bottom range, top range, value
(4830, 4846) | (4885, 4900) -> 1.14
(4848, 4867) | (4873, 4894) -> 1.12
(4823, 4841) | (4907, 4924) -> 1.03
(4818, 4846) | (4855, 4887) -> 0.94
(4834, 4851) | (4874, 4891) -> 0.90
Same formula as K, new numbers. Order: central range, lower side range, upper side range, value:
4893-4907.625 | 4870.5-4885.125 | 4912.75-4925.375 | -0.6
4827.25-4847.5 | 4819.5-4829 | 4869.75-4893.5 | 0.5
